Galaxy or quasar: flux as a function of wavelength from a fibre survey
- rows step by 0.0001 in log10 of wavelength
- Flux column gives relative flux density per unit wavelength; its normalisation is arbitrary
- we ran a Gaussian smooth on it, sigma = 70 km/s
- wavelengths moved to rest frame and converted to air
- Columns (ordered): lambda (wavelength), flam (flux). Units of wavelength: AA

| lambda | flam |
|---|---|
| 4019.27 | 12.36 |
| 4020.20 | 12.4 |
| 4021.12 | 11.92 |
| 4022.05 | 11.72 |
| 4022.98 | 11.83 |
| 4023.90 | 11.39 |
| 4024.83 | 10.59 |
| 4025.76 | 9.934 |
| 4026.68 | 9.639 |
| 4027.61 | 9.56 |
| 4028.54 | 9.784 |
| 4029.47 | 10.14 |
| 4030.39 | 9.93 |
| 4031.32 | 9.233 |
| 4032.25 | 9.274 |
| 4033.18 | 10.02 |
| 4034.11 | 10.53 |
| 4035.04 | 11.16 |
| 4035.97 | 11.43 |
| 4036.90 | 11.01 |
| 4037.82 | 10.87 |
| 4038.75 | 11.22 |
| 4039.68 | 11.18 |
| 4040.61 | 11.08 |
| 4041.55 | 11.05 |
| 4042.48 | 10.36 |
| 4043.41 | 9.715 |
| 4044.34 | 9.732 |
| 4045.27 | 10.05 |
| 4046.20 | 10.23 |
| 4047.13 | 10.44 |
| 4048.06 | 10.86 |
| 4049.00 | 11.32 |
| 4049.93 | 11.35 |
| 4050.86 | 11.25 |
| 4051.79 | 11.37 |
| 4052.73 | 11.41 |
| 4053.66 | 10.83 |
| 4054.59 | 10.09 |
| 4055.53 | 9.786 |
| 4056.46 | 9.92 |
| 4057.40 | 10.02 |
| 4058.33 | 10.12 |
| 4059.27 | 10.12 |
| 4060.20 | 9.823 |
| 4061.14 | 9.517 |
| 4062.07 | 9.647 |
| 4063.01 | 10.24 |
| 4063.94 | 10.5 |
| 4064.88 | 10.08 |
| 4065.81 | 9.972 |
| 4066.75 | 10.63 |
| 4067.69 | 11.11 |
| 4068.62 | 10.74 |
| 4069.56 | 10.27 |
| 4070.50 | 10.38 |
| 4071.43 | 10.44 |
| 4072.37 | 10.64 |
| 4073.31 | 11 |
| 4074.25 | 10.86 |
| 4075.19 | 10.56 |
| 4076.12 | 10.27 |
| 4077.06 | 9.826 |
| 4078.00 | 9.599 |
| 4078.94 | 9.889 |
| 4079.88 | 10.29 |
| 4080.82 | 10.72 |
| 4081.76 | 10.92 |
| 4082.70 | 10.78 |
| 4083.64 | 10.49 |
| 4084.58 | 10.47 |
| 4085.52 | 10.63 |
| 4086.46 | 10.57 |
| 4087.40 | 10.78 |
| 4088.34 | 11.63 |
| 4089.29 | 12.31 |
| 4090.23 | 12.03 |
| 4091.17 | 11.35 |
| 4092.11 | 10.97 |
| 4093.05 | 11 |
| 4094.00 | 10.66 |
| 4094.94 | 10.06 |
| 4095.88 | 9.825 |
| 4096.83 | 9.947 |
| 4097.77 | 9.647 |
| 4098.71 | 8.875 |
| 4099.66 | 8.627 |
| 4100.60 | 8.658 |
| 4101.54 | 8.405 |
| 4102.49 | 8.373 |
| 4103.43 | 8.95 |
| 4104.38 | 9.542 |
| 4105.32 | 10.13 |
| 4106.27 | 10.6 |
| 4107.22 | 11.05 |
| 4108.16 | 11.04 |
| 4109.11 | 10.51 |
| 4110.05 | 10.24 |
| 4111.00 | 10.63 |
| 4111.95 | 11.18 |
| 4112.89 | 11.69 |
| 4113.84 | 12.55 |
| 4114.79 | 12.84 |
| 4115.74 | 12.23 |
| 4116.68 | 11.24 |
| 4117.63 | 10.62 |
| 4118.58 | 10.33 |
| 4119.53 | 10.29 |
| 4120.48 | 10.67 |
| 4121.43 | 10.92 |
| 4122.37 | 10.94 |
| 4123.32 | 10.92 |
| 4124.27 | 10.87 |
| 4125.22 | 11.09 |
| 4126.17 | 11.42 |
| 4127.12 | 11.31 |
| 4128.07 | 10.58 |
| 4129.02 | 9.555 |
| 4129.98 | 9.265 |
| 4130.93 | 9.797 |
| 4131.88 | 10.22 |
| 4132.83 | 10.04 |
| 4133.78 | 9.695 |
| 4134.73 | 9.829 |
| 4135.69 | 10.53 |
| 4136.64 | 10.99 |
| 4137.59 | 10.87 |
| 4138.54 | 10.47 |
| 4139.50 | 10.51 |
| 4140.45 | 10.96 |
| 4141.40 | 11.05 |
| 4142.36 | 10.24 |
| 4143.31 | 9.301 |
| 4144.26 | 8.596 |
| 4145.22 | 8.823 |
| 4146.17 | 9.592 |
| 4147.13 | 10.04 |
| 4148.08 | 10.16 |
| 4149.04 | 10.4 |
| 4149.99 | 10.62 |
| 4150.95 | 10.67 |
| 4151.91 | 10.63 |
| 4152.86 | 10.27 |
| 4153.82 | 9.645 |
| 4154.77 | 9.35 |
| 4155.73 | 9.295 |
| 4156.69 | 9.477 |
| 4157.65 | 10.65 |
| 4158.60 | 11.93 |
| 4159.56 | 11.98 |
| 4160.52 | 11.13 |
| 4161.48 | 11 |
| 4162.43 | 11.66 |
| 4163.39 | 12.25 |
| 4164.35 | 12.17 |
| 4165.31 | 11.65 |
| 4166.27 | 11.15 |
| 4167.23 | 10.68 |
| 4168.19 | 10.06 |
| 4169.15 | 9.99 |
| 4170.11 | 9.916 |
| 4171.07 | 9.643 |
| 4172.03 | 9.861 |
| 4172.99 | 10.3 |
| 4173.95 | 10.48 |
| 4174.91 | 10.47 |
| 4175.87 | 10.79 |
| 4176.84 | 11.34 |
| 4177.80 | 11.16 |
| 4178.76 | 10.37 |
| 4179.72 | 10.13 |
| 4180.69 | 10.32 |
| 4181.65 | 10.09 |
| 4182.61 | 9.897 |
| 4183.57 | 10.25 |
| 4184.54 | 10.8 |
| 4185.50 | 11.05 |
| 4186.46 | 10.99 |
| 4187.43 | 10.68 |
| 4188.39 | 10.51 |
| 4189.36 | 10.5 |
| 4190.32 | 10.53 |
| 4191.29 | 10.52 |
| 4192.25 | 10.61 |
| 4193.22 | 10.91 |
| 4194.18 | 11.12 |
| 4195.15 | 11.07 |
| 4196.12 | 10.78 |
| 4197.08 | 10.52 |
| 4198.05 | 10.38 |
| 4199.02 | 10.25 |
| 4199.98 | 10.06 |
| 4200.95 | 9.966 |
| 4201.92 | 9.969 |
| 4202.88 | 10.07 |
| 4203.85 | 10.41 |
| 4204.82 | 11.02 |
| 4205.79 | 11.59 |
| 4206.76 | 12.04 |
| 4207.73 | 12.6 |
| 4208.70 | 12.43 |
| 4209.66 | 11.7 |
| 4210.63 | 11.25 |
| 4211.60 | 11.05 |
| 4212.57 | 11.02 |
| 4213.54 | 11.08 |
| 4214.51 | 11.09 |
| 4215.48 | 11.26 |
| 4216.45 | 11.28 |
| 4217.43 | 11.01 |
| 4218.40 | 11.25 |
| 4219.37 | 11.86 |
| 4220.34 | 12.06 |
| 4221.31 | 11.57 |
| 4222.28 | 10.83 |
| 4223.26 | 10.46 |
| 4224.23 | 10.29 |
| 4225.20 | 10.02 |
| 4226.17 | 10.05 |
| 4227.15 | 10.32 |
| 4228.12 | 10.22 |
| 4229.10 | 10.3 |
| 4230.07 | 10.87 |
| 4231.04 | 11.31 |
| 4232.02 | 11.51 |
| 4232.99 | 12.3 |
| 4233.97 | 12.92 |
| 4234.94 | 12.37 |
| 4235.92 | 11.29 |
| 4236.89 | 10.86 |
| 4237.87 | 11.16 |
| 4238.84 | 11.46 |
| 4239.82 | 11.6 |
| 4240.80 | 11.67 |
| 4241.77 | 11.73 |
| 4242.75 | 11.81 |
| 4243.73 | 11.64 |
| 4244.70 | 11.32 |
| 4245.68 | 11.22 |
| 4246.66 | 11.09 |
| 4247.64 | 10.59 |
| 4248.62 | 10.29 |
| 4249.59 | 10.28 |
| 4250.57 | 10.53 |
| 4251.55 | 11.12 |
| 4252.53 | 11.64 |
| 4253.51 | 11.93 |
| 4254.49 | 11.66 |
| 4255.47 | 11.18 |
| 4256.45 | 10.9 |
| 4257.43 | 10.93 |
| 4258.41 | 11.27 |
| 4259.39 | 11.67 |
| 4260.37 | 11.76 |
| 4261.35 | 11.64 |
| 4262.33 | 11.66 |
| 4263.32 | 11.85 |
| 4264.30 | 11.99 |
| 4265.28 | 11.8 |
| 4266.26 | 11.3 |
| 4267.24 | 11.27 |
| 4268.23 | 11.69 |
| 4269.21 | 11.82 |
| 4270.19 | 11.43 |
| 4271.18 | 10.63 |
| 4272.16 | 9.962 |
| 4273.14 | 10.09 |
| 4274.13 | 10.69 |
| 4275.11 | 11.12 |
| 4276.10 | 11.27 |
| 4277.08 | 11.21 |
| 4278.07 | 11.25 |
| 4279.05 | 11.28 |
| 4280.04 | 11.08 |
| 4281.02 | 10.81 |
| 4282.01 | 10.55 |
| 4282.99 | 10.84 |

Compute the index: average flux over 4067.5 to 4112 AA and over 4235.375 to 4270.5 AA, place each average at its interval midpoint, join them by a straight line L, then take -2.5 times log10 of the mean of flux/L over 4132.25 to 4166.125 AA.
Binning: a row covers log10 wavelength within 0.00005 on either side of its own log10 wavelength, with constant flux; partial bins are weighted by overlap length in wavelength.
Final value 0.02 mag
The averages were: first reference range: 10.4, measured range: 10.5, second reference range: 11.4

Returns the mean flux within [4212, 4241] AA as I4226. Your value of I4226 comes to 11.2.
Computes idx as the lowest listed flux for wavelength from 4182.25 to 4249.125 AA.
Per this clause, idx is 9.897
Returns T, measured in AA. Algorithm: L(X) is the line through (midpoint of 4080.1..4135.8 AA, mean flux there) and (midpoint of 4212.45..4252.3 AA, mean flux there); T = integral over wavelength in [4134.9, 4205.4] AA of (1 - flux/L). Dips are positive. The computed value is 2.19 AA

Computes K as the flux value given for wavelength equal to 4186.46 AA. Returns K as 10.99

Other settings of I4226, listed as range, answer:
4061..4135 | 10.5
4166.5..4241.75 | 10.9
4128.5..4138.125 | 10.1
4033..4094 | 10.6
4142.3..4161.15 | 10.1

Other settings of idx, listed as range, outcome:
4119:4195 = 8.596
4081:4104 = 8.373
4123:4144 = 9.265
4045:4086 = 9.517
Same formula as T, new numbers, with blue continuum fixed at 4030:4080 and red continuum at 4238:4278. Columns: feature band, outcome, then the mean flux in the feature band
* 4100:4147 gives 1.36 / 10.4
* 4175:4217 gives 0.72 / 10.8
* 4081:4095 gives -0.57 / 11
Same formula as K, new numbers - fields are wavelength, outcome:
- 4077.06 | 9.826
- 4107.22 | 11.05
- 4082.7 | 10.78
